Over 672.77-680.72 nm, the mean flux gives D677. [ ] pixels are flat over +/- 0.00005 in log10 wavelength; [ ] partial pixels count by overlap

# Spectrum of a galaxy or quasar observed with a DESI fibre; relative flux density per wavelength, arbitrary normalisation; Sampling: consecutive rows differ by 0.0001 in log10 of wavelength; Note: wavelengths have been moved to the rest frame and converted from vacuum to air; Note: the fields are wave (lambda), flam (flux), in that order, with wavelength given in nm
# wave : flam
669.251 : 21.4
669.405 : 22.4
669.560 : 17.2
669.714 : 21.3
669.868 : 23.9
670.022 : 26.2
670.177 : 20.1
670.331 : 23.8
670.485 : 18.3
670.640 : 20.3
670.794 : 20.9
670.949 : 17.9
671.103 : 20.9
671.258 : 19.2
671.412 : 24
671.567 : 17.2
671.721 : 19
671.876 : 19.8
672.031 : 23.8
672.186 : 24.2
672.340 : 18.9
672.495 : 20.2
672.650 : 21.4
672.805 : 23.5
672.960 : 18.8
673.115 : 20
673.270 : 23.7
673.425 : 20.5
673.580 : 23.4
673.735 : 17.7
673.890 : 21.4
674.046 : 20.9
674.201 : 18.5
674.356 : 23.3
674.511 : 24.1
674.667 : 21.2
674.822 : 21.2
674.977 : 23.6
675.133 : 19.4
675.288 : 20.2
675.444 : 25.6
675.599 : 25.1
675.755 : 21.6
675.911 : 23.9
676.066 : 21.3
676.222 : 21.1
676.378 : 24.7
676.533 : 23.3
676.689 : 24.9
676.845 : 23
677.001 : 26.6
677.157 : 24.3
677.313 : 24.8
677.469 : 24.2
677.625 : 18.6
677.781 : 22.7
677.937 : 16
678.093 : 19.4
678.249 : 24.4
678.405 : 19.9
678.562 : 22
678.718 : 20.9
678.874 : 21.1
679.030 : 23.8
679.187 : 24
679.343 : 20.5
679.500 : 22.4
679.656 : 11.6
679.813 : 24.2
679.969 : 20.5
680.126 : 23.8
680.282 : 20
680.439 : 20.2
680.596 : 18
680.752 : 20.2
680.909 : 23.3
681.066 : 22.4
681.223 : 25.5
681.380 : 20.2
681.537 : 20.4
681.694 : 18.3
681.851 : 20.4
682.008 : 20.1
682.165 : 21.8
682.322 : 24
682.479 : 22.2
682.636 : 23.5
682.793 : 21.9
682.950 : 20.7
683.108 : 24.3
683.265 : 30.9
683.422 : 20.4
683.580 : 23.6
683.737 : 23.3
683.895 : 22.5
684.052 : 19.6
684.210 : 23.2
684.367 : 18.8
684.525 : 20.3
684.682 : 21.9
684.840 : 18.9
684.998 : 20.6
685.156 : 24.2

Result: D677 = 21.7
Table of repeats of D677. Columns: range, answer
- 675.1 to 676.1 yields 22.6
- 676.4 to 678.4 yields 22.6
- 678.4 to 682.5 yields 21.2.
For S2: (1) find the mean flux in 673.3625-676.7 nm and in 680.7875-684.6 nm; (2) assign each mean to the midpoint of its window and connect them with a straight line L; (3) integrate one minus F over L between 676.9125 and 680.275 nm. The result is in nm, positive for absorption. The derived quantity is 0.07 nm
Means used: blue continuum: 22.1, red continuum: 22.1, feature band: 21.7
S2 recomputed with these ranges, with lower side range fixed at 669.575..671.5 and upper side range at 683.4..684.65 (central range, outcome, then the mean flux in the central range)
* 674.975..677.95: -0.209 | 22.9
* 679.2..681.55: 0.052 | 21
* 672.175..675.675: -0.038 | 21.6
